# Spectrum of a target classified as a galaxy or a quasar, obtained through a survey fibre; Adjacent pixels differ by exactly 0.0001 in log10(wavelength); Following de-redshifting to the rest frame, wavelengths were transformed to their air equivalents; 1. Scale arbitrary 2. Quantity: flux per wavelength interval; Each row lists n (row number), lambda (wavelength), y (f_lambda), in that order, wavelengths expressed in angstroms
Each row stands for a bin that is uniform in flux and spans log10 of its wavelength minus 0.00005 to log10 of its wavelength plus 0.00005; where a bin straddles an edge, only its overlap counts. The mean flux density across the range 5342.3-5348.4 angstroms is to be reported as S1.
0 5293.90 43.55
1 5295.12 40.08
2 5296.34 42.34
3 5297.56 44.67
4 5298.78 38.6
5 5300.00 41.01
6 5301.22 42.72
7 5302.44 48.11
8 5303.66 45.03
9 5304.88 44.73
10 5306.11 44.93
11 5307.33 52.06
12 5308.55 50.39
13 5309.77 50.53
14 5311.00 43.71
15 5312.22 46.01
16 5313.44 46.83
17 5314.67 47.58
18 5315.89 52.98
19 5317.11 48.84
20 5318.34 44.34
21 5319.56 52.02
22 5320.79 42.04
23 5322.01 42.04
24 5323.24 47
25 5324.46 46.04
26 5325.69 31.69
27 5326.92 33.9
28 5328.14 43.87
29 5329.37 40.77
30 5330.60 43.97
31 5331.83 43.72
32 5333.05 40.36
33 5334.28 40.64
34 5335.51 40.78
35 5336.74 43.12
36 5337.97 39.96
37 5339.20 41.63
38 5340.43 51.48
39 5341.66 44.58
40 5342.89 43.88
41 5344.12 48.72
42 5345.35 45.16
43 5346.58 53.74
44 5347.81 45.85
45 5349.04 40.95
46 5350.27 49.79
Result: 47.5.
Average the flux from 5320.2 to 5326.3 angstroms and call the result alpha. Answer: 41.8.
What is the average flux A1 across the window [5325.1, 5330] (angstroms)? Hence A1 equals 37.6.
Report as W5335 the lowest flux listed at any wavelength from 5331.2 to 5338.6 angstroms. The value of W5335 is 39.96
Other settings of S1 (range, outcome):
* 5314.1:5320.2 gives 49.2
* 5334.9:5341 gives 43.3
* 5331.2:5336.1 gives 41.4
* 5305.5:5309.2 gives 49.2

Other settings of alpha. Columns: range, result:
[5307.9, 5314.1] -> 47.5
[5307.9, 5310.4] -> 50.4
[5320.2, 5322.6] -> 42.1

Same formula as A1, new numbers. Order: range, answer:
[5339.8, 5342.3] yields 47.9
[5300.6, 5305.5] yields 45.1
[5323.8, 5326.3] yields 39.1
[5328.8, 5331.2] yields 42.3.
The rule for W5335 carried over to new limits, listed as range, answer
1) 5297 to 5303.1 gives 38.6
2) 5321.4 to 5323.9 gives 42.04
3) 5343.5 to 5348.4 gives 45.16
